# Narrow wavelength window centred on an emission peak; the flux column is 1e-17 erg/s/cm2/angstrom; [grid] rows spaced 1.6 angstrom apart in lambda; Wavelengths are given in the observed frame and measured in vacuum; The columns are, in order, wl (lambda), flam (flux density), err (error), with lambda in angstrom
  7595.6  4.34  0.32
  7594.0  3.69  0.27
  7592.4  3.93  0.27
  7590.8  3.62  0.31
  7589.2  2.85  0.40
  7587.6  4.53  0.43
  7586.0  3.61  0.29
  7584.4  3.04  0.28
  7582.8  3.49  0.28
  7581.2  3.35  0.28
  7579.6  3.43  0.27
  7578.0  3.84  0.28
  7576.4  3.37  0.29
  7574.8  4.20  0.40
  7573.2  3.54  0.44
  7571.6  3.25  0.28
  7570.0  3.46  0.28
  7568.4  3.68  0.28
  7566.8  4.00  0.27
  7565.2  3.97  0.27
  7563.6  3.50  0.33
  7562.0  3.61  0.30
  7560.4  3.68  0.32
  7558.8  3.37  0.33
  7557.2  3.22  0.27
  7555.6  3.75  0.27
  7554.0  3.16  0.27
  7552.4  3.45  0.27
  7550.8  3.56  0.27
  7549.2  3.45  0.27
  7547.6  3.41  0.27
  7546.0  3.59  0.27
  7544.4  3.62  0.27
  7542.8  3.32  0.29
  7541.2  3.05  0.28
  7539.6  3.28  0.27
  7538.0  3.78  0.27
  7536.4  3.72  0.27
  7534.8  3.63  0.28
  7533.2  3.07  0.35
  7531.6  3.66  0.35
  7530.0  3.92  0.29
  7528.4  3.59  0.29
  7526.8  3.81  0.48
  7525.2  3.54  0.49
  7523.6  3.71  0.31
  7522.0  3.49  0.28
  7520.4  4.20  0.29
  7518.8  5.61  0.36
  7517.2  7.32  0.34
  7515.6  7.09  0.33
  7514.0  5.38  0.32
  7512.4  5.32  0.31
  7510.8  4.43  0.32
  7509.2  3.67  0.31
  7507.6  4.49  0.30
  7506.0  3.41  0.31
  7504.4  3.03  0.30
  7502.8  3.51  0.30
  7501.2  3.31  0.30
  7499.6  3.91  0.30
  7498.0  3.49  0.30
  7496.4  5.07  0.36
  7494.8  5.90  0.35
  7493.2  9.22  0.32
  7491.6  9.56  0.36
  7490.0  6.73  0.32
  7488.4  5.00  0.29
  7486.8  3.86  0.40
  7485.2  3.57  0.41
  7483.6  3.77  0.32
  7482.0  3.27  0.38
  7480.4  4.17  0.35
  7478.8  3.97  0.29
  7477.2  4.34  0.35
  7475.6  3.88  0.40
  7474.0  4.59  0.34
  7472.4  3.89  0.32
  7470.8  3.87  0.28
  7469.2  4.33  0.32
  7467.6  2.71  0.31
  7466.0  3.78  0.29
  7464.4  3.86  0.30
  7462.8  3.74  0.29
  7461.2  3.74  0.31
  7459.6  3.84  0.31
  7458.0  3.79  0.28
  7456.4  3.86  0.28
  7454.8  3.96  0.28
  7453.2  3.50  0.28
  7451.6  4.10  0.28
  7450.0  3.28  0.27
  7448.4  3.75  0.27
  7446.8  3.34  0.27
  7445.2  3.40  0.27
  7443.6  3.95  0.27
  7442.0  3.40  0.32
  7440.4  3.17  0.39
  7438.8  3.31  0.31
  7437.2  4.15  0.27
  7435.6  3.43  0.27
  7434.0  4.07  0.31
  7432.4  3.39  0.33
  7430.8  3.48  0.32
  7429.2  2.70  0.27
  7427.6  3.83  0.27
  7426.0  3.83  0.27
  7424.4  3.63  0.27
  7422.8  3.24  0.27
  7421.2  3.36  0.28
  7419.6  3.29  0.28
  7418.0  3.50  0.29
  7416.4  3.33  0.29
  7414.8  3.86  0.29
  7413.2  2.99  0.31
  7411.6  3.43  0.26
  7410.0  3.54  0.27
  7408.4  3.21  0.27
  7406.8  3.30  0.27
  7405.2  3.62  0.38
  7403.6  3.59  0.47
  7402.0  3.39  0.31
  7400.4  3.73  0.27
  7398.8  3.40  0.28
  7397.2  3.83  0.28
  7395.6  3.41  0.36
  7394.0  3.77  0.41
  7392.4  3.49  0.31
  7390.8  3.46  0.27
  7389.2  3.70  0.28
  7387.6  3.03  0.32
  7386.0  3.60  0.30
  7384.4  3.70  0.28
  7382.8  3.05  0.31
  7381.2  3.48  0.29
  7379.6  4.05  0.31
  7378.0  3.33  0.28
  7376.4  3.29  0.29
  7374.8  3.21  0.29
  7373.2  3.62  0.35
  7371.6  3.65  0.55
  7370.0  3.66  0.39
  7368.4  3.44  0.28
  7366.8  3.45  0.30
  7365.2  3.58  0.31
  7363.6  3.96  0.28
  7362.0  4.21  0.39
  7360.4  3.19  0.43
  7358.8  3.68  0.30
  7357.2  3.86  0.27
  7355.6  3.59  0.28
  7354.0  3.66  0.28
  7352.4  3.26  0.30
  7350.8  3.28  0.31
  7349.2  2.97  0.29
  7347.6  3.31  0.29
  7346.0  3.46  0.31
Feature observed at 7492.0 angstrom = Halpha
